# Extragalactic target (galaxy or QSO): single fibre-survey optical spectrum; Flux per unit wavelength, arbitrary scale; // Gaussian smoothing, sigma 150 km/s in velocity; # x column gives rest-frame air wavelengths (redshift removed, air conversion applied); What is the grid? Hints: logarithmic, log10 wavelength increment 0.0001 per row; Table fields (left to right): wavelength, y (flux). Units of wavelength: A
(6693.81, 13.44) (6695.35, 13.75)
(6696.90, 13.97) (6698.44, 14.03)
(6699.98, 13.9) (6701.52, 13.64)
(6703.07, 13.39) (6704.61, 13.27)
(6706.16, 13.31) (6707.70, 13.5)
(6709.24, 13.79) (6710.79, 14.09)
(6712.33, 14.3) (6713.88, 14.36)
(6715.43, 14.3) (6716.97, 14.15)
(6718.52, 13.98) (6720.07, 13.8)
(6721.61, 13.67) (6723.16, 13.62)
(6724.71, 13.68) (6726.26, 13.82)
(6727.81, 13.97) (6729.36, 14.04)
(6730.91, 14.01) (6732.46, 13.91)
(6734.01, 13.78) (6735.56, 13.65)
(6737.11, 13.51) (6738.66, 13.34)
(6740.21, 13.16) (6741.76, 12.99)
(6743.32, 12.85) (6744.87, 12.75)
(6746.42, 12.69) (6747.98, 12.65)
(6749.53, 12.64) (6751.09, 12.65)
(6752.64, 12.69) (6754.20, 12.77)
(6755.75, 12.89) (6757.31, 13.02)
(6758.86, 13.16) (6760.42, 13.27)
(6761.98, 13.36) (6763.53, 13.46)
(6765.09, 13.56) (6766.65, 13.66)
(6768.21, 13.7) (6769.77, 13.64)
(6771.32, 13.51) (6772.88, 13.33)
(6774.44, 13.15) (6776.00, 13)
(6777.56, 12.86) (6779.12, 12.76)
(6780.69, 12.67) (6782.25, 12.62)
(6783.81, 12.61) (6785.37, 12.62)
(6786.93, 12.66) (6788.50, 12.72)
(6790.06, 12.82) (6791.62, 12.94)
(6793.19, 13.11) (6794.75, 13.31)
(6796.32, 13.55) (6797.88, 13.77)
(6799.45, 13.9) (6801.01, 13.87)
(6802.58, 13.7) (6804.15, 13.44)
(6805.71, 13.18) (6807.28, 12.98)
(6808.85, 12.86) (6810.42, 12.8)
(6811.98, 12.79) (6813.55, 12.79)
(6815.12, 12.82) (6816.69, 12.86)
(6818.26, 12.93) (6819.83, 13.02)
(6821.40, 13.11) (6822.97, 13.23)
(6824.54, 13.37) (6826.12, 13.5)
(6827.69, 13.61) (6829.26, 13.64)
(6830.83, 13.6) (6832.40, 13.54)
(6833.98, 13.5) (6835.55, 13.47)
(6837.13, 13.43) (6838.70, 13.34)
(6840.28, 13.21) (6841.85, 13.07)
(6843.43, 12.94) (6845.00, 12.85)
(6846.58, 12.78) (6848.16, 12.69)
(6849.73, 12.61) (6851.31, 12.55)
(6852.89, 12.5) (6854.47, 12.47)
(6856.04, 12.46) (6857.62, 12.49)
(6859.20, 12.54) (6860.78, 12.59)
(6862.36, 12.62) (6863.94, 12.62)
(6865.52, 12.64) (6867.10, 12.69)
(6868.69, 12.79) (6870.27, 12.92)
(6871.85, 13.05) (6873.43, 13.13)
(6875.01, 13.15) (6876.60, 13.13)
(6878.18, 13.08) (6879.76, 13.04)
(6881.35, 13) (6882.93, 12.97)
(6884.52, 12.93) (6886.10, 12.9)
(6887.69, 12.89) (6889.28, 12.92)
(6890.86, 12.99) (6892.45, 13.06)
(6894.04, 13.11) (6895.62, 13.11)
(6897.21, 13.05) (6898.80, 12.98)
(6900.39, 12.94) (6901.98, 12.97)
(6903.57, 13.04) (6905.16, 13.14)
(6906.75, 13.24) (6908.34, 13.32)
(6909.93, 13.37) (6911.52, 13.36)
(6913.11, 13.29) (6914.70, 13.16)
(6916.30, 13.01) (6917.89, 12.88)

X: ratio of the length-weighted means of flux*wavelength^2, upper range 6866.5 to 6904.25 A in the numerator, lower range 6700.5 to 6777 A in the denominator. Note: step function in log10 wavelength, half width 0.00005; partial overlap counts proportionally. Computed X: 1.01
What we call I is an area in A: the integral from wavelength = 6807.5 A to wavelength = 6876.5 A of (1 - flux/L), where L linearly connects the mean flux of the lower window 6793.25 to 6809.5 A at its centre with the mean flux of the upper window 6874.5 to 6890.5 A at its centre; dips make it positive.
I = 1.3 A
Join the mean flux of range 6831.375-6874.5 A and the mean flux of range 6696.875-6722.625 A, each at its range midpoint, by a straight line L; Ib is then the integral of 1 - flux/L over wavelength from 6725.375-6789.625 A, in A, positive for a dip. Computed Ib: 1.7 A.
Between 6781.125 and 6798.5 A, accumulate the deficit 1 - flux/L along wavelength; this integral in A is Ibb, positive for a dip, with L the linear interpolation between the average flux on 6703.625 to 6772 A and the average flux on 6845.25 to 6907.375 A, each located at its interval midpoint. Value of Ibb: 0.4 A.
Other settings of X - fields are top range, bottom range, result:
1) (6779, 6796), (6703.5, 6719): 0.94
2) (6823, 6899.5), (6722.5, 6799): 1.01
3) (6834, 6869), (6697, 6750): 0.98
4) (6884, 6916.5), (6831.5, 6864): 1.03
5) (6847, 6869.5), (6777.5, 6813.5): 0.98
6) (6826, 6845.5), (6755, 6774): 1.02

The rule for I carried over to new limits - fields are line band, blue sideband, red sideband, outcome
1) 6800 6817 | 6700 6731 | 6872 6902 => 0.3 A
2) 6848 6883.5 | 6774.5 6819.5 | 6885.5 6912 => 0.8 A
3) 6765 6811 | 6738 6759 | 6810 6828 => -0.7 A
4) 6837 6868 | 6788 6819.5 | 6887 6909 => 0.9 A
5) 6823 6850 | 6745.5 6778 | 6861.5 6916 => -0.4 A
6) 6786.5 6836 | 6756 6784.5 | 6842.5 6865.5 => -1.2 A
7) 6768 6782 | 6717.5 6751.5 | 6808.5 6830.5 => 0.1 A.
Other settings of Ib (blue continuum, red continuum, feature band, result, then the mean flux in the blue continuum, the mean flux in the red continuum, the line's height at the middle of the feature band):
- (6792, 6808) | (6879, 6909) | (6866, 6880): 0.1 A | 13.5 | 13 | 13.1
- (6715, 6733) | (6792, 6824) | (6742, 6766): 1.2 A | 13.9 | 13.2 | 13.7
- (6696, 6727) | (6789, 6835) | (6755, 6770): 0.2 A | 13.8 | 13.3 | 13.5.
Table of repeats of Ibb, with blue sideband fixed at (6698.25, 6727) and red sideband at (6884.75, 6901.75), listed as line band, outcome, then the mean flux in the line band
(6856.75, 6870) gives 0.50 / 12.6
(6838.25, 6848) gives 0.16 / 13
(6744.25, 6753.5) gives 0.66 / 12.7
